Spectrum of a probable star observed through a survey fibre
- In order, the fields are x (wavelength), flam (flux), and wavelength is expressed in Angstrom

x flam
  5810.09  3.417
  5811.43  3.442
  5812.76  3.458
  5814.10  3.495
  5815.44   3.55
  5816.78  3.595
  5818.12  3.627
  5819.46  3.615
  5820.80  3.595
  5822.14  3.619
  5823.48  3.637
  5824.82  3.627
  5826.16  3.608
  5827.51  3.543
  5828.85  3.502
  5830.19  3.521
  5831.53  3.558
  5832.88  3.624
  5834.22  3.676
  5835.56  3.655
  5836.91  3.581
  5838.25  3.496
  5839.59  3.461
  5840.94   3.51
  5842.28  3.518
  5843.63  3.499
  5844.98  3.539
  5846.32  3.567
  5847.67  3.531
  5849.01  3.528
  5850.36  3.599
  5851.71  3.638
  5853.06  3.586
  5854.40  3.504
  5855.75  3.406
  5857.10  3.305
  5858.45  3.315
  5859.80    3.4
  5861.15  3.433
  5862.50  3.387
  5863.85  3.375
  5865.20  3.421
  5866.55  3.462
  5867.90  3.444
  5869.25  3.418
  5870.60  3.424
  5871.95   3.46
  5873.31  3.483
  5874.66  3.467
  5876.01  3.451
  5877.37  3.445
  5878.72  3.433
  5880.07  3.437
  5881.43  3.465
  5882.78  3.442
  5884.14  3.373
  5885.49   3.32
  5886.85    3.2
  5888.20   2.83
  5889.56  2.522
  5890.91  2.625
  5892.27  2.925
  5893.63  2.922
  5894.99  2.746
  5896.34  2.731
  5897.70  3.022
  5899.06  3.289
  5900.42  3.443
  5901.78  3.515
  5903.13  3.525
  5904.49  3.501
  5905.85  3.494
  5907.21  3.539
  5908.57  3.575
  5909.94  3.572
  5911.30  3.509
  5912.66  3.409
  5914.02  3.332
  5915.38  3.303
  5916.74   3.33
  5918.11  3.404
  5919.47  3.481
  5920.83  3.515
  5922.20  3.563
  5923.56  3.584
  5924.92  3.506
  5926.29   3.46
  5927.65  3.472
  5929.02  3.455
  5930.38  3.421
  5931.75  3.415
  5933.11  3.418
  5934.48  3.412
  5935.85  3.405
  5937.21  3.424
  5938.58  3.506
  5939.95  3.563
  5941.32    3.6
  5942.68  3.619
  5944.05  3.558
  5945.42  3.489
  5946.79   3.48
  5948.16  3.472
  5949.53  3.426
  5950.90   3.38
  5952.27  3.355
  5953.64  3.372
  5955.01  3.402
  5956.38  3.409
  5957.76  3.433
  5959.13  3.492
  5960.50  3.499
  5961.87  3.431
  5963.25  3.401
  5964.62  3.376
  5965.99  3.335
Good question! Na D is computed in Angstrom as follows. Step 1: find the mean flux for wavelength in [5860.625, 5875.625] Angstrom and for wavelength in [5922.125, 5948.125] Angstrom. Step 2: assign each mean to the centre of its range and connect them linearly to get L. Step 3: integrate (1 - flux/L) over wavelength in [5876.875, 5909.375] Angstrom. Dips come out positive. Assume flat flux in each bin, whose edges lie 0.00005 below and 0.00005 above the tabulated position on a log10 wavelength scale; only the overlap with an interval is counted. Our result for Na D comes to 2.2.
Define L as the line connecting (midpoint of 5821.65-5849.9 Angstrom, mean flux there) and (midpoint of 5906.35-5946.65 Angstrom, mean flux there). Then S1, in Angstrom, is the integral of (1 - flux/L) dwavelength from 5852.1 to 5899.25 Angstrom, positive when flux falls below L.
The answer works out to 3.4 Angstrom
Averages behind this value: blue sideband 3.56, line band 3.27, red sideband 3.48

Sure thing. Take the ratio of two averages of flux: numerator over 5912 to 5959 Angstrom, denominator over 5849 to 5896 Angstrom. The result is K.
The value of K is 1.04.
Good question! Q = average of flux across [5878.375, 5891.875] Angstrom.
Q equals 3.15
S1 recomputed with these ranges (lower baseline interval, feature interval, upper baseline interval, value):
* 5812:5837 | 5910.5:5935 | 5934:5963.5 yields 0.3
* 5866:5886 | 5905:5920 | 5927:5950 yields 0.0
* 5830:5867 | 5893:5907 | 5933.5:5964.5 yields 1.0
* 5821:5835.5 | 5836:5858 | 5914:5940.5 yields 0.3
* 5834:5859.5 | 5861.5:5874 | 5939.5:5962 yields 0.3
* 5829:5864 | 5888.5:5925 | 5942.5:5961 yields 2.0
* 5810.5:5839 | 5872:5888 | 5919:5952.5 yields 0.6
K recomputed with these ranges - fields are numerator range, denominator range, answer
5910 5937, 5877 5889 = 1.04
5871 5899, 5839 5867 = 0.91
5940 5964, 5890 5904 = 1.13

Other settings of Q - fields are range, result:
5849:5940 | 3.37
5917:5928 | 3.49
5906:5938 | 3.46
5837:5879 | 3.47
